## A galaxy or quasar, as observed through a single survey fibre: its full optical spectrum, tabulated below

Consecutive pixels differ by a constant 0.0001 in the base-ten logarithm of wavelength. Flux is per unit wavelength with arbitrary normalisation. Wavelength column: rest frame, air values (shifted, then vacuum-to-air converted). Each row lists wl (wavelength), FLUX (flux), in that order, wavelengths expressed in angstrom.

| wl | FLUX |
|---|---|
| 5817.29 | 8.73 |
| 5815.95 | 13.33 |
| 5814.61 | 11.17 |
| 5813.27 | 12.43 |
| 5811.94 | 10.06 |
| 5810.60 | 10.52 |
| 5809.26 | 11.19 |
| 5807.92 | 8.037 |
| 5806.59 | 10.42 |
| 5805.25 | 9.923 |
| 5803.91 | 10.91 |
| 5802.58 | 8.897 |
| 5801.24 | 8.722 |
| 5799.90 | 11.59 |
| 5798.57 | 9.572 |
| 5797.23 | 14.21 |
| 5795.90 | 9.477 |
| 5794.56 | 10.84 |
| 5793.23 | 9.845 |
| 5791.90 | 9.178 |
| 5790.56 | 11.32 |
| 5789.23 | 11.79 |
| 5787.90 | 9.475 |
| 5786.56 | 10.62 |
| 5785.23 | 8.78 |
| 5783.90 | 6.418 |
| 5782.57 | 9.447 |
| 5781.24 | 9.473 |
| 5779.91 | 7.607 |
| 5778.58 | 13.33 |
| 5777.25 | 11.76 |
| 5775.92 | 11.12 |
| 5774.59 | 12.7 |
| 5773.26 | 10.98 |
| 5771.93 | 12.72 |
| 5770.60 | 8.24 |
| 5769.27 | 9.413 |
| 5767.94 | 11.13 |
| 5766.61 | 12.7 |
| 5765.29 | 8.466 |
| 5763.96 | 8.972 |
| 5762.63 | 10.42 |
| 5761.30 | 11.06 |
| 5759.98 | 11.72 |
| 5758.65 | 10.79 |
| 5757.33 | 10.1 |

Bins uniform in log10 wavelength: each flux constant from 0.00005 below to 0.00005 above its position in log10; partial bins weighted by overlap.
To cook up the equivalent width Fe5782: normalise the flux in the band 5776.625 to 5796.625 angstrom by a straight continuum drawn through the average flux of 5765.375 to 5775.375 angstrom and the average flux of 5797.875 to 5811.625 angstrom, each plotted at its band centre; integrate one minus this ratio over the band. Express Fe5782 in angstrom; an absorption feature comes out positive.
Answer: 1.02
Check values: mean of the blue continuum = 11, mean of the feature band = 9.97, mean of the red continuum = 9.98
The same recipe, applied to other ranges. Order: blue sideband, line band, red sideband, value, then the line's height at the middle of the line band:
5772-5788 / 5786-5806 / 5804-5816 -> 0.1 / 10.5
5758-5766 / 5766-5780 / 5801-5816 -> -1.2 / 10.3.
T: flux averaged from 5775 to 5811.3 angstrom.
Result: 10.2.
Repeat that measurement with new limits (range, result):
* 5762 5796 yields 10.3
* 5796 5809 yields 10.2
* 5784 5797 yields 10.1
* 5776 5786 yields 9.66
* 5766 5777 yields 11.1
